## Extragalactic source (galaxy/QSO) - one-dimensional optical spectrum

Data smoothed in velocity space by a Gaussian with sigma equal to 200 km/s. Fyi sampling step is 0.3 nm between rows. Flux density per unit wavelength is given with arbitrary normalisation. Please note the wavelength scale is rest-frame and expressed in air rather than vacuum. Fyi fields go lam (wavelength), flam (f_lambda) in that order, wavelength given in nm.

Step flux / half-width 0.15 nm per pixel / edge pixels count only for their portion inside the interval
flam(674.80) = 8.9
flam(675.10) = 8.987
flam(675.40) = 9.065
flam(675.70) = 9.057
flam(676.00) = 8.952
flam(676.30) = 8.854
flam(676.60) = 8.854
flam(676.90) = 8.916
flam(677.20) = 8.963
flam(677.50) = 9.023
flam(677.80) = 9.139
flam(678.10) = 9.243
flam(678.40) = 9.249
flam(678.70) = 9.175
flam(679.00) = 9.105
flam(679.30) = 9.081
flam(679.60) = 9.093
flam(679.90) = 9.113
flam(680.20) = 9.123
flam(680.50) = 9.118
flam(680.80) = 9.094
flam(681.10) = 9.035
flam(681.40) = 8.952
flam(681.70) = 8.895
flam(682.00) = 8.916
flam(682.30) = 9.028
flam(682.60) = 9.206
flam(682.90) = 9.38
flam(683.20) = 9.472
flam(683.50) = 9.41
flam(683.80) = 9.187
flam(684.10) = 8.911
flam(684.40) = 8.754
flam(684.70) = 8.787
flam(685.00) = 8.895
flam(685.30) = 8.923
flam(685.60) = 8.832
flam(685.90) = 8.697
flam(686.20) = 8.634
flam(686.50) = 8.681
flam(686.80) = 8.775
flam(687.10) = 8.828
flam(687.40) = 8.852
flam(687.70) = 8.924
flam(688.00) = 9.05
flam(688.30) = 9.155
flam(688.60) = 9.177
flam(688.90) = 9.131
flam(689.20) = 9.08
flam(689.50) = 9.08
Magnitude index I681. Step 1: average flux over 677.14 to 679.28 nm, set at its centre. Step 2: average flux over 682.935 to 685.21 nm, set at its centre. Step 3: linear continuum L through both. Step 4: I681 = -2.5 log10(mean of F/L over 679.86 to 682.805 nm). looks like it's 0.01 mag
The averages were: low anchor 9.13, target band 9.05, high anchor 9.07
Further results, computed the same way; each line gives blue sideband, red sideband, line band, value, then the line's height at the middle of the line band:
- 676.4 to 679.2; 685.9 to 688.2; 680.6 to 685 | -0.02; 8.93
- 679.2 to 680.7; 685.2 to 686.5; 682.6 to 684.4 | -0.04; 8.89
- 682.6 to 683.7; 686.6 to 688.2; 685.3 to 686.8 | 0.04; 9.04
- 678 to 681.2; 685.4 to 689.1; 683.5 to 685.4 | 0.00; 8.98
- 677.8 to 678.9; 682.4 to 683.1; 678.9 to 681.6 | 0.02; 9.24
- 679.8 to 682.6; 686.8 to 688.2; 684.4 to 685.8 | 0.01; 8.96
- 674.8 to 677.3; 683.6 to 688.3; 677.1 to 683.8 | -0.03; 8.91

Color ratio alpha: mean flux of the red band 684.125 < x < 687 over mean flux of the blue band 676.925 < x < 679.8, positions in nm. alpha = 0.96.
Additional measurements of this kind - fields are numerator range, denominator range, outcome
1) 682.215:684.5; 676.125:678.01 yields 1.02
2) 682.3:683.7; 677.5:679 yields 1.02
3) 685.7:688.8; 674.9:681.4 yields 0.98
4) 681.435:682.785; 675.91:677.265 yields 1.01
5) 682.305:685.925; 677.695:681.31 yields 0.99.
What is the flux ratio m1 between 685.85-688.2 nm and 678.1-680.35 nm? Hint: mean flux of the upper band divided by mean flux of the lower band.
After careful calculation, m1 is 0.96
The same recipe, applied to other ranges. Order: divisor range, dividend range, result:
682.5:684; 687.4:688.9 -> 0.97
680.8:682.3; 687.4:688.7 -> 1.01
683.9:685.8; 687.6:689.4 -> 1.03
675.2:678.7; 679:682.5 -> 1.00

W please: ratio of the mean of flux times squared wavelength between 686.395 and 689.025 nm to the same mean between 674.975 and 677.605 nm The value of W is 1.0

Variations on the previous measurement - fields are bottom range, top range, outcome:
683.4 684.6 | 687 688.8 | 1.01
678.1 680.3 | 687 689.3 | 1.01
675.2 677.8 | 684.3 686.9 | 1.00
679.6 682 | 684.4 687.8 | 0.99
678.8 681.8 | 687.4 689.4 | 1.02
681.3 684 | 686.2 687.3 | 0.97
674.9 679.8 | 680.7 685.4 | 1.02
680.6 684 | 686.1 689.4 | 0.99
